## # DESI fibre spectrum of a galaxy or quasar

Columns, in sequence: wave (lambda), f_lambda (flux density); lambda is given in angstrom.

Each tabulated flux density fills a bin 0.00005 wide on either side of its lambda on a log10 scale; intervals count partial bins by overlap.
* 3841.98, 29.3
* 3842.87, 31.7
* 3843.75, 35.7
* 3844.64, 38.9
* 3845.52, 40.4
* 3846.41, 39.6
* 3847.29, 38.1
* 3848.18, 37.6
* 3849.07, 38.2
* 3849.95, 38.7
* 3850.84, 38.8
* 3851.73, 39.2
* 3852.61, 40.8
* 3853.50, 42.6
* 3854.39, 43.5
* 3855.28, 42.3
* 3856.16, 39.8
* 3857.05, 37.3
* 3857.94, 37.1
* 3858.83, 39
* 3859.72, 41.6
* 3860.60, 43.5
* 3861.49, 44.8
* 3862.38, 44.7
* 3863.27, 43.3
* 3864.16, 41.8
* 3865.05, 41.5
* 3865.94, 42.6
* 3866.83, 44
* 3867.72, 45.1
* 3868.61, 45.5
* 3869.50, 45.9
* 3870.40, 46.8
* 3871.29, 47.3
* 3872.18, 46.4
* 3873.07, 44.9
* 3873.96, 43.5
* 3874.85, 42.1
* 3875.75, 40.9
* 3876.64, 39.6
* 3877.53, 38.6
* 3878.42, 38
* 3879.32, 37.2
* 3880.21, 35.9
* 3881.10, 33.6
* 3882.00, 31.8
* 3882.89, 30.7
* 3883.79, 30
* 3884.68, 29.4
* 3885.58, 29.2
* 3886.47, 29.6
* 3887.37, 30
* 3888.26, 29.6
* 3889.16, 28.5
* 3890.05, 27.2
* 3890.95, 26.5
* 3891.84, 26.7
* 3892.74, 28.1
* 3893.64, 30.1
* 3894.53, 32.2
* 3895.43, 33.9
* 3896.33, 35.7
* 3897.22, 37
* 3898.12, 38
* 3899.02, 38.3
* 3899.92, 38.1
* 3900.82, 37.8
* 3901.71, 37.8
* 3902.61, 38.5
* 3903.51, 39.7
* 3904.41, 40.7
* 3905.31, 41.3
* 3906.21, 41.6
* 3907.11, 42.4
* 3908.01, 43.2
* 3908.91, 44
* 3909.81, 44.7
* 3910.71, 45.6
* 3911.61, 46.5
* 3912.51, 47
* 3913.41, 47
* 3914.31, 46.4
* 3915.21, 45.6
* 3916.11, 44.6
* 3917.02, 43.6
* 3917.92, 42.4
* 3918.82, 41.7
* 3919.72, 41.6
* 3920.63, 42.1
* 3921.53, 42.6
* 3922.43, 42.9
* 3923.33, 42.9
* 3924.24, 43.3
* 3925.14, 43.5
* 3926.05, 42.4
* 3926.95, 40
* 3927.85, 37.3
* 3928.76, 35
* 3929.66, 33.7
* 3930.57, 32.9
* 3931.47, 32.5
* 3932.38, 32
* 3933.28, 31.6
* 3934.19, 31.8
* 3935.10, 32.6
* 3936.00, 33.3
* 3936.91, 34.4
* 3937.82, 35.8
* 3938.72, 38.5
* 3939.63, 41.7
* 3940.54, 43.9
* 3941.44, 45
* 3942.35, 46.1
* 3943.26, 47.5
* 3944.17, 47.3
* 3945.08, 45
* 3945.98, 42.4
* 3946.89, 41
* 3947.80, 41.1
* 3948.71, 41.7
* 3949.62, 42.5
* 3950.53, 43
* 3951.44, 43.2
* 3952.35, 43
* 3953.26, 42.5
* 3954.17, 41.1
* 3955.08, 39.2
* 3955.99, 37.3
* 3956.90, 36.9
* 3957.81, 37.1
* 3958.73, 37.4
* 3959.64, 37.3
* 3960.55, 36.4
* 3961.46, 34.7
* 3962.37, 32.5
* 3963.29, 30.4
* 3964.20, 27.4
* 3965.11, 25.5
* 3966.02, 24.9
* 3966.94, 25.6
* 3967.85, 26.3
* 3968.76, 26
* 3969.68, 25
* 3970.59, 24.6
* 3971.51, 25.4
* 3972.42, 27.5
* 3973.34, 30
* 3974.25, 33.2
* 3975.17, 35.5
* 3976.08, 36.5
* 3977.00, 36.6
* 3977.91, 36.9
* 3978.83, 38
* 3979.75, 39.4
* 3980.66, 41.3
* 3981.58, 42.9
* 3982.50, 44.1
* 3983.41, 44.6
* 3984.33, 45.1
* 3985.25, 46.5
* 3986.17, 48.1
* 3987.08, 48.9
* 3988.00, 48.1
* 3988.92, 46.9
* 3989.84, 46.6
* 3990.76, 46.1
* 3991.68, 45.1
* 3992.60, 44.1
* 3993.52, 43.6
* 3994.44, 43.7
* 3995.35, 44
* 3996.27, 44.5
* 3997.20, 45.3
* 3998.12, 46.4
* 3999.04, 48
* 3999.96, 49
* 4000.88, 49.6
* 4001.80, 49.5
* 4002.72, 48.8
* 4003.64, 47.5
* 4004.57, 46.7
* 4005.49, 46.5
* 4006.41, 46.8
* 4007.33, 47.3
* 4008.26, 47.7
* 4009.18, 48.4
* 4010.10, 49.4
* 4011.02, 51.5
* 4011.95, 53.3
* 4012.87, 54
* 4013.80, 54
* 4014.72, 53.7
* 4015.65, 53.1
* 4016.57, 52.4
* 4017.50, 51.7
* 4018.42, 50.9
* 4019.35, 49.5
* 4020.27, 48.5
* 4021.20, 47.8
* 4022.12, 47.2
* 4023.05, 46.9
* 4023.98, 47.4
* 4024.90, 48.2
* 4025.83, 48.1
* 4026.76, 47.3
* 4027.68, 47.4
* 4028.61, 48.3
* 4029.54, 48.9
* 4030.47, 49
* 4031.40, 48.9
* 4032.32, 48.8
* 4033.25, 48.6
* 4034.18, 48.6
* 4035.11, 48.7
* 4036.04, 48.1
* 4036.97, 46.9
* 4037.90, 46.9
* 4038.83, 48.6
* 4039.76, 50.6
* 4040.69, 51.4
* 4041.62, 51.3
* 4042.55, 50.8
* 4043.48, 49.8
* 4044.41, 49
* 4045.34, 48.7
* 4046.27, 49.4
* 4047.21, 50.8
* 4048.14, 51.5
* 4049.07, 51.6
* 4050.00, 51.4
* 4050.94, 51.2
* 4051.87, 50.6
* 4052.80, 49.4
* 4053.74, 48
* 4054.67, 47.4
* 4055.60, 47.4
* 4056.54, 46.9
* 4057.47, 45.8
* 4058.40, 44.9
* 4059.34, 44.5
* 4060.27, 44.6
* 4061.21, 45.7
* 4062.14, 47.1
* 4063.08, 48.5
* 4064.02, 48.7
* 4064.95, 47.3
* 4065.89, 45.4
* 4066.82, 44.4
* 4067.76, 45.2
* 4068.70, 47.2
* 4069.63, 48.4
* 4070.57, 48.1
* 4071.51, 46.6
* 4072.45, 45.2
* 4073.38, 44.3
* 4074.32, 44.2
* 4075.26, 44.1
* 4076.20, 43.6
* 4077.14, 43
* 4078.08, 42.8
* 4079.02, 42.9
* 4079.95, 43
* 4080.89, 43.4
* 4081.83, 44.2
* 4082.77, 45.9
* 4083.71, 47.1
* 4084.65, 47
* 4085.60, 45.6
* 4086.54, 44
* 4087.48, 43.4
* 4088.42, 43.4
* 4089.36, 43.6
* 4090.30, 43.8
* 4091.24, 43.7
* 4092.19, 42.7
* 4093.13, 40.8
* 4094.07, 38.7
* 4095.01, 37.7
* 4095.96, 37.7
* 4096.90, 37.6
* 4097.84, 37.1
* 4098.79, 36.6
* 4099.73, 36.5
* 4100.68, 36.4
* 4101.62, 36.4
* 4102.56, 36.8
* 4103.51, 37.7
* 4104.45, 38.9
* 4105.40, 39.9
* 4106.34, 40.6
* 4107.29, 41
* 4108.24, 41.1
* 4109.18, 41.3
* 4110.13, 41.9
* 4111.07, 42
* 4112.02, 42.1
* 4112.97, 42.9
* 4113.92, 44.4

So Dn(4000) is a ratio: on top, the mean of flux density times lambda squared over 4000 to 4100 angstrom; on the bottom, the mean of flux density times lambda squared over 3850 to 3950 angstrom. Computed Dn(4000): 1.29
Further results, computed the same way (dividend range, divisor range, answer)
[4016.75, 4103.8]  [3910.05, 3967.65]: 1.24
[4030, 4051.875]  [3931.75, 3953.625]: 1.30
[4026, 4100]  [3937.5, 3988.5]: 1.27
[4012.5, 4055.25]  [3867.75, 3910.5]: 1.44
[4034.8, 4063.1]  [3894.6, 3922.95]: 1.25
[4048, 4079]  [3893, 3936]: 1.27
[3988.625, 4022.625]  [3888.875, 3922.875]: 1.29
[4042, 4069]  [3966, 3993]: 1.32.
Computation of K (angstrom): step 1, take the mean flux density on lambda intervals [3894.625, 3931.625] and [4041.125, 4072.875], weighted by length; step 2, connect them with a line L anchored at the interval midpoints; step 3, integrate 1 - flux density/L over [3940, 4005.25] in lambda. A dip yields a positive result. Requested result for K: 5.6 angstrom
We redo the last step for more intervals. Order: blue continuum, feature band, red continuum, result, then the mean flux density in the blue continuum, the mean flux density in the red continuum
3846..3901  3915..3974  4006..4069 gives 7.2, 37.9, 48.8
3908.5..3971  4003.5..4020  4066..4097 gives -3.6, 38.6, 43.8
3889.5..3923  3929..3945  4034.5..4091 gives 1.2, 39.5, 46.9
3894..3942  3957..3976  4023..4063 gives 5.6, 39.8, 48.5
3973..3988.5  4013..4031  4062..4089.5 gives -2.8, 41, 45.2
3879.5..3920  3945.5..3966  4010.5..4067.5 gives 2.1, 37.2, 49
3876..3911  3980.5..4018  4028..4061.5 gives -2.5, 35.4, 48.7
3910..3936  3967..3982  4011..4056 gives 4.1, 40.3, 49.6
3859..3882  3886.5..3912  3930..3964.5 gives 2.7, 42.1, 38.4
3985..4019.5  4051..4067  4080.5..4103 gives -1.2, 48.4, 41.2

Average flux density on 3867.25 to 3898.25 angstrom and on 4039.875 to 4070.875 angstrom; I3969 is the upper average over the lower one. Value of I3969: 1.35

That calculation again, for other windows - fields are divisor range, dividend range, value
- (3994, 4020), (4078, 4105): 0.84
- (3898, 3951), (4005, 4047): 1.21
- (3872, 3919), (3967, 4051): 1.21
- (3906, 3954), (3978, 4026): 1.15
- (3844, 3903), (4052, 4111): 1.14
